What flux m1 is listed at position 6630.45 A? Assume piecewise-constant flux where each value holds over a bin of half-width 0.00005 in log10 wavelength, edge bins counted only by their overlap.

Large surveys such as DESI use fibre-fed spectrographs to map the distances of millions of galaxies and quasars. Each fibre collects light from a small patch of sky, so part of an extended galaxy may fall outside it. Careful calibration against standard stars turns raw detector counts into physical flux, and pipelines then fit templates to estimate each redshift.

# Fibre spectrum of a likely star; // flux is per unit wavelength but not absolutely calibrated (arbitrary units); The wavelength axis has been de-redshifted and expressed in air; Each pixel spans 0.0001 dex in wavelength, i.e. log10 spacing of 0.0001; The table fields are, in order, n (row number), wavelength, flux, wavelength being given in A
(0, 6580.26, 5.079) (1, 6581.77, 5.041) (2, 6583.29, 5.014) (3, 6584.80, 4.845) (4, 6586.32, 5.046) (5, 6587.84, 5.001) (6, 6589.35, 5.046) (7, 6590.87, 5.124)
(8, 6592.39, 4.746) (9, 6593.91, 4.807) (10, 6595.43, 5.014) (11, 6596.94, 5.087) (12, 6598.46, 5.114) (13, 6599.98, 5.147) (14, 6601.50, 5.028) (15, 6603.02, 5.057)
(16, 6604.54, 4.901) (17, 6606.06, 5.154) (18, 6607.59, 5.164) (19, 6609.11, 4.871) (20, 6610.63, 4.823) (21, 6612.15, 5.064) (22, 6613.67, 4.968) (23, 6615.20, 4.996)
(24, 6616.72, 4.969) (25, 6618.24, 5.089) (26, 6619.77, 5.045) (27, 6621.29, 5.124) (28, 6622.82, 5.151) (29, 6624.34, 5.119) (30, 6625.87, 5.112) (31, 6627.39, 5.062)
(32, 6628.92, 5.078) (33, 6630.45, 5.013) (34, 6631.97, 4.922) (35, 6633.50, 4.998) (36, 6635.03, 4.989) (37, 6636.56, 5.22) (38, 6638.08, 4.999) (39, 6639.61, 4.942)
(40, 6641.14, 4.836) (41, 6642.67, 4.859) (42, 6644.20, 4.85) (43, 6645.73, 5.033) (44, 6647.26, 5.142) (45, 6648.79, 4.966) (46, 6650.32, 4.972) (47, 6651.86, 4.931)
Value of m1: 5.013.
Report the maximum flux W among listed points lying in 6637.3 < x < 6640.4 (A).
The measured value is 4.999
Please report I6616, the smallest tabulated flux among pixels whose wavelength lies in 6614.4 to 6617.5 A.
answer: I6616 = 4.969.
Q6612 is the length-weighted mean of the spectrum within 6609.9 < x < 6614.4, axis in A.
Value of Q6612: 4.96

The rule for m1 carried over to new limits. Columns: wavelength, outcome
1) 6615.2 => 4.996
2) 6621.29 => 5.124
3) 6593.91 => 4.807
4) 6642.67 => 4.859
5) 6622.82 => 5.151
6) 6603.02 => 5.057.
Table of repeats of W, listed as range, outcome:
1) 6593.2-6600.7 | 5.147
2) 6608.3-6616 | 5.064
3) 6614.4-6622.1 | 5.124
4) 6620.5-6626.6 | 5.151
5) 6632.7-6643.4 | 5.22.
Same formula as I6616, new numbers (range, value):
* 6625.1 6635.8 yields 4.922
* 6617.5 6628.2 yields 5.045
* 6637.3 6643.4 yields 4.836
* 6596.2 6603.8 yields 5.028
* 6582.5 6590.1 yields 4.845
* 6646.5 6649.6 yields 4.966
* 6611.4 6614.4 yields 4.968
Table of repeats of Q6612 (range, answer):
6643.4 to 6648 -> 5.01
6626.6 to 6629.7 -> 5.07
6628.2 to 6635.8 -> 5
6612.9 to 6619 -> 5.01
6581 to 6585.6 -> 4.97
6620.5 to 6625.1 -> 5.14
